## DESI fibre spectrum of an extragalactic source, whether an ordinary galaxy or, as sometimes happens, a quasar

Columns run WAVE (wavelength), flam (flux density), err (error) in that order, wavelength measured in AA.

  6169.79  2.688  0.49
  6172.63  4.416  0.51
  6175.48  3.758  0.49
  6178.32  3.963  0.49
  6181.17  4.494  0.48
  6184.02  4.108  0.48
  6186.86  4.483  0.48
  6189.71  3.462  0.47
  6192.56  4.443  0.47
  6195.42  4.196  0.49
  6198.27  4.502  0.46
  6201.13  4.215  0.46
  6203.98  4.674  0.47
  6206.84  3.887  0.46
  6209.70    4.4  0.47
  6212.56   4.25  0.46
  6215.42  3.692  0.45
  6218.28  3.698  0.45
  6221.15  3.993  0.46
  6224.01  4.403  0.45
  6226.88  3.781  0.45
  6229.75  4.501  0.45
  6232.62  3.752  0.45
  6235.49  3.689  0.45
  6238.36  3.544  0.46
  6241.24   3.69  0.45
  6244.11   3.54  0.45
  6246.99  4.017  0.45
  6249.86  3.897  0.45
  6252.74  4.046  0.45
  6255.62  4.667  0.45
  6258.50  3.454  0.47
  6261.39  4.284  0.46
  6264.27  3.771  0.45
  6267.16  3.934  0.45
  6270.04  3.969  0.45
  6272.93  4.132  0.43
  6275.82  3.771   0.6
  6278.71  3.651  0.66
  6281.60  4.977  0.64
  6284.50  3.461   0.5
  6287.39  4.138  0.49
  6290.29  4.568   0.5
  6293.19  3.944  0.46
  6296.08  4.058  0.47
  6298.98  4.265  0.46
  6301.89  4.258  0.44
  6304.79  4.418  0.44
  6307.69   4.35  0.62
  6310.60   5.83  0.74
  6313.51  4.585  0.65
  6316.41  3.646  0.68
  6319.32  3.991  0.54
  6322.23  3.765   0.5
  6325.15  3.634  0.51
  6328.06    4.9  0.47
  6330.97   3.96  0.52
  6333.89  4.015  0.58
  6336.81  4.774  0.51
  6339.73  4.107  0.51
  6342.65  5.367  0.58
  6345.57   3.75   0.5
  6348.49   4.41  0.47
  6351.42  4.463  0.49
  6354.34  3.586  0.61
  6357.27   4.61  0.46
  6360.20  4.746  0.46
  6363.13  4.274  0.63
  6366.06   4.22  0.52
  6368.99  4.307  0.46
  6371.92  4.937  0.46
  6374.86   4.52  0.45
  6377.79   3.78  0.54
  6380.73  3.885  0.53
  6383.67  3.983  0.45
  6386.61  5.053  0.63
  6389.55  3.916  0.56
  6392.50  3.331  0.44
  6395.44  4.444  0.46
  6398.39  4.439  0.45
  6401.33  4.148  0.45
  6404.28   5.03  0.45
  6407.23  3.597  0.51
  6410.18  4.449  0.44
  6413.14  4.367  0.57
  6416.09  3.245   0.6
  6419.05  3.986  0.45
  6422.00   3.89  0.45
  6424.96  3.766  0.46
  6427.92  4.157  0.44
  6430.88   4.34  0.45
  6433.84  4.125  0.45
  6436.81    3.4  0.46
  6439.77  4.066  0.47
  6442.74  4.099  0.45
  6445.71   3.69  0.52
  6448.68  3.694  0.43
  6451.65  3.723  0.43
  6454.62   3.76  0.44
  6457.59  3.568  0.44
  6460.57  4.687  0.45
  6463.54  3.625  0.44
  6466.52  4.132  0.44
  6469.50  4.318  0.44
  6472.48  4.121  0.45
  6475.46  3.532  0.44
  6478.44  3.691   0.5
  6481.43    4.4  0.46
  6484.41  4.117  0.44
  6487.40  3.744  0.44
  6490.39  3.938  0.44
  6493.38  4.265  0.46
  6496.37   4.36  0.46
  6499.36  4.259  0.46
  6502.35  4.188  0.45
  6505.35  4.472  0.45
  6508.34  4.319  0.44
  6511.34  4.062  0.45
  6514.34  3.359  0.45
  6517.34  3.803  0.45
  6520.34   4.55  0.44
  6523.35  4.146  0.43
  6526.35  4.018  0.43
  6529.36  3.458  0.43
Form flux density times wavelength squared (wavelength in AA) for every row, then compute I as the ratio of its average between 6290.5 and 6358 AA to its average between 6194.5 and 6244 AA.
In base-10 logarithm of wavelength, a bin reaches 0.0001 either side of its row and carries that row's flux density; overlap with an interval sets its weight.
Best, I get 1.1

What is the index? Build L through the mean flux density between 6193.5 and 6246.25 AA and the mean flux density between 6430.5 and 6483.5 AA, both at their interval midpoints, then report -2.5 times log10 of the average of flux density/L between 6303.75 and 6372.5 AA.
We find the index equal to -0.097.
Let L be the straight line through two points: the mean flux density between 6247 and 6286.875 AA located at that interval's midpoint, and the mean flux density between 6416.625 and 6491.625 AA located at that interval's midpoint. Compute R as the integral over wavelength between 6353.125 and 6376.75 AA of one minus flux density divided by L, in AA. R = -2.6 AA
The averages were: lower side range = 4.01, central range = 4.4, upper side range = 3.93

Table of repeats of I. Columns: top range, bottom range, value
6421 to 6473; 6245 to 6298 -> 1.03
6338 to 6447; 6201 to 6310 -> 1.07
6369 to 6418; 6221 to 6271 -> 1.12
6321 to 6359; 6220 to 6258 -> 1.11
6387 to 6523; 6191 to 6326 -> 1.05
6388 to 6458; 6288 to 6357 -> 0.96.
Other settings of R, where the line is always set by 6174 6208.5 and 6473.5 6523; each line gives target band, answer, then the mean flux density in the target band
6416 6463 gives 2.2 AA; 3.9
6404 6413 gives -0.4 AA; 4.27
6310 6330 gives -0.6 AA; 4.26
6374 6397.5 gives 0.0 AA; 4.11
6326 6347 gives -1.3 AA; 4.39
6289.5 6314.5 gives -2.0 AA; 4.47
